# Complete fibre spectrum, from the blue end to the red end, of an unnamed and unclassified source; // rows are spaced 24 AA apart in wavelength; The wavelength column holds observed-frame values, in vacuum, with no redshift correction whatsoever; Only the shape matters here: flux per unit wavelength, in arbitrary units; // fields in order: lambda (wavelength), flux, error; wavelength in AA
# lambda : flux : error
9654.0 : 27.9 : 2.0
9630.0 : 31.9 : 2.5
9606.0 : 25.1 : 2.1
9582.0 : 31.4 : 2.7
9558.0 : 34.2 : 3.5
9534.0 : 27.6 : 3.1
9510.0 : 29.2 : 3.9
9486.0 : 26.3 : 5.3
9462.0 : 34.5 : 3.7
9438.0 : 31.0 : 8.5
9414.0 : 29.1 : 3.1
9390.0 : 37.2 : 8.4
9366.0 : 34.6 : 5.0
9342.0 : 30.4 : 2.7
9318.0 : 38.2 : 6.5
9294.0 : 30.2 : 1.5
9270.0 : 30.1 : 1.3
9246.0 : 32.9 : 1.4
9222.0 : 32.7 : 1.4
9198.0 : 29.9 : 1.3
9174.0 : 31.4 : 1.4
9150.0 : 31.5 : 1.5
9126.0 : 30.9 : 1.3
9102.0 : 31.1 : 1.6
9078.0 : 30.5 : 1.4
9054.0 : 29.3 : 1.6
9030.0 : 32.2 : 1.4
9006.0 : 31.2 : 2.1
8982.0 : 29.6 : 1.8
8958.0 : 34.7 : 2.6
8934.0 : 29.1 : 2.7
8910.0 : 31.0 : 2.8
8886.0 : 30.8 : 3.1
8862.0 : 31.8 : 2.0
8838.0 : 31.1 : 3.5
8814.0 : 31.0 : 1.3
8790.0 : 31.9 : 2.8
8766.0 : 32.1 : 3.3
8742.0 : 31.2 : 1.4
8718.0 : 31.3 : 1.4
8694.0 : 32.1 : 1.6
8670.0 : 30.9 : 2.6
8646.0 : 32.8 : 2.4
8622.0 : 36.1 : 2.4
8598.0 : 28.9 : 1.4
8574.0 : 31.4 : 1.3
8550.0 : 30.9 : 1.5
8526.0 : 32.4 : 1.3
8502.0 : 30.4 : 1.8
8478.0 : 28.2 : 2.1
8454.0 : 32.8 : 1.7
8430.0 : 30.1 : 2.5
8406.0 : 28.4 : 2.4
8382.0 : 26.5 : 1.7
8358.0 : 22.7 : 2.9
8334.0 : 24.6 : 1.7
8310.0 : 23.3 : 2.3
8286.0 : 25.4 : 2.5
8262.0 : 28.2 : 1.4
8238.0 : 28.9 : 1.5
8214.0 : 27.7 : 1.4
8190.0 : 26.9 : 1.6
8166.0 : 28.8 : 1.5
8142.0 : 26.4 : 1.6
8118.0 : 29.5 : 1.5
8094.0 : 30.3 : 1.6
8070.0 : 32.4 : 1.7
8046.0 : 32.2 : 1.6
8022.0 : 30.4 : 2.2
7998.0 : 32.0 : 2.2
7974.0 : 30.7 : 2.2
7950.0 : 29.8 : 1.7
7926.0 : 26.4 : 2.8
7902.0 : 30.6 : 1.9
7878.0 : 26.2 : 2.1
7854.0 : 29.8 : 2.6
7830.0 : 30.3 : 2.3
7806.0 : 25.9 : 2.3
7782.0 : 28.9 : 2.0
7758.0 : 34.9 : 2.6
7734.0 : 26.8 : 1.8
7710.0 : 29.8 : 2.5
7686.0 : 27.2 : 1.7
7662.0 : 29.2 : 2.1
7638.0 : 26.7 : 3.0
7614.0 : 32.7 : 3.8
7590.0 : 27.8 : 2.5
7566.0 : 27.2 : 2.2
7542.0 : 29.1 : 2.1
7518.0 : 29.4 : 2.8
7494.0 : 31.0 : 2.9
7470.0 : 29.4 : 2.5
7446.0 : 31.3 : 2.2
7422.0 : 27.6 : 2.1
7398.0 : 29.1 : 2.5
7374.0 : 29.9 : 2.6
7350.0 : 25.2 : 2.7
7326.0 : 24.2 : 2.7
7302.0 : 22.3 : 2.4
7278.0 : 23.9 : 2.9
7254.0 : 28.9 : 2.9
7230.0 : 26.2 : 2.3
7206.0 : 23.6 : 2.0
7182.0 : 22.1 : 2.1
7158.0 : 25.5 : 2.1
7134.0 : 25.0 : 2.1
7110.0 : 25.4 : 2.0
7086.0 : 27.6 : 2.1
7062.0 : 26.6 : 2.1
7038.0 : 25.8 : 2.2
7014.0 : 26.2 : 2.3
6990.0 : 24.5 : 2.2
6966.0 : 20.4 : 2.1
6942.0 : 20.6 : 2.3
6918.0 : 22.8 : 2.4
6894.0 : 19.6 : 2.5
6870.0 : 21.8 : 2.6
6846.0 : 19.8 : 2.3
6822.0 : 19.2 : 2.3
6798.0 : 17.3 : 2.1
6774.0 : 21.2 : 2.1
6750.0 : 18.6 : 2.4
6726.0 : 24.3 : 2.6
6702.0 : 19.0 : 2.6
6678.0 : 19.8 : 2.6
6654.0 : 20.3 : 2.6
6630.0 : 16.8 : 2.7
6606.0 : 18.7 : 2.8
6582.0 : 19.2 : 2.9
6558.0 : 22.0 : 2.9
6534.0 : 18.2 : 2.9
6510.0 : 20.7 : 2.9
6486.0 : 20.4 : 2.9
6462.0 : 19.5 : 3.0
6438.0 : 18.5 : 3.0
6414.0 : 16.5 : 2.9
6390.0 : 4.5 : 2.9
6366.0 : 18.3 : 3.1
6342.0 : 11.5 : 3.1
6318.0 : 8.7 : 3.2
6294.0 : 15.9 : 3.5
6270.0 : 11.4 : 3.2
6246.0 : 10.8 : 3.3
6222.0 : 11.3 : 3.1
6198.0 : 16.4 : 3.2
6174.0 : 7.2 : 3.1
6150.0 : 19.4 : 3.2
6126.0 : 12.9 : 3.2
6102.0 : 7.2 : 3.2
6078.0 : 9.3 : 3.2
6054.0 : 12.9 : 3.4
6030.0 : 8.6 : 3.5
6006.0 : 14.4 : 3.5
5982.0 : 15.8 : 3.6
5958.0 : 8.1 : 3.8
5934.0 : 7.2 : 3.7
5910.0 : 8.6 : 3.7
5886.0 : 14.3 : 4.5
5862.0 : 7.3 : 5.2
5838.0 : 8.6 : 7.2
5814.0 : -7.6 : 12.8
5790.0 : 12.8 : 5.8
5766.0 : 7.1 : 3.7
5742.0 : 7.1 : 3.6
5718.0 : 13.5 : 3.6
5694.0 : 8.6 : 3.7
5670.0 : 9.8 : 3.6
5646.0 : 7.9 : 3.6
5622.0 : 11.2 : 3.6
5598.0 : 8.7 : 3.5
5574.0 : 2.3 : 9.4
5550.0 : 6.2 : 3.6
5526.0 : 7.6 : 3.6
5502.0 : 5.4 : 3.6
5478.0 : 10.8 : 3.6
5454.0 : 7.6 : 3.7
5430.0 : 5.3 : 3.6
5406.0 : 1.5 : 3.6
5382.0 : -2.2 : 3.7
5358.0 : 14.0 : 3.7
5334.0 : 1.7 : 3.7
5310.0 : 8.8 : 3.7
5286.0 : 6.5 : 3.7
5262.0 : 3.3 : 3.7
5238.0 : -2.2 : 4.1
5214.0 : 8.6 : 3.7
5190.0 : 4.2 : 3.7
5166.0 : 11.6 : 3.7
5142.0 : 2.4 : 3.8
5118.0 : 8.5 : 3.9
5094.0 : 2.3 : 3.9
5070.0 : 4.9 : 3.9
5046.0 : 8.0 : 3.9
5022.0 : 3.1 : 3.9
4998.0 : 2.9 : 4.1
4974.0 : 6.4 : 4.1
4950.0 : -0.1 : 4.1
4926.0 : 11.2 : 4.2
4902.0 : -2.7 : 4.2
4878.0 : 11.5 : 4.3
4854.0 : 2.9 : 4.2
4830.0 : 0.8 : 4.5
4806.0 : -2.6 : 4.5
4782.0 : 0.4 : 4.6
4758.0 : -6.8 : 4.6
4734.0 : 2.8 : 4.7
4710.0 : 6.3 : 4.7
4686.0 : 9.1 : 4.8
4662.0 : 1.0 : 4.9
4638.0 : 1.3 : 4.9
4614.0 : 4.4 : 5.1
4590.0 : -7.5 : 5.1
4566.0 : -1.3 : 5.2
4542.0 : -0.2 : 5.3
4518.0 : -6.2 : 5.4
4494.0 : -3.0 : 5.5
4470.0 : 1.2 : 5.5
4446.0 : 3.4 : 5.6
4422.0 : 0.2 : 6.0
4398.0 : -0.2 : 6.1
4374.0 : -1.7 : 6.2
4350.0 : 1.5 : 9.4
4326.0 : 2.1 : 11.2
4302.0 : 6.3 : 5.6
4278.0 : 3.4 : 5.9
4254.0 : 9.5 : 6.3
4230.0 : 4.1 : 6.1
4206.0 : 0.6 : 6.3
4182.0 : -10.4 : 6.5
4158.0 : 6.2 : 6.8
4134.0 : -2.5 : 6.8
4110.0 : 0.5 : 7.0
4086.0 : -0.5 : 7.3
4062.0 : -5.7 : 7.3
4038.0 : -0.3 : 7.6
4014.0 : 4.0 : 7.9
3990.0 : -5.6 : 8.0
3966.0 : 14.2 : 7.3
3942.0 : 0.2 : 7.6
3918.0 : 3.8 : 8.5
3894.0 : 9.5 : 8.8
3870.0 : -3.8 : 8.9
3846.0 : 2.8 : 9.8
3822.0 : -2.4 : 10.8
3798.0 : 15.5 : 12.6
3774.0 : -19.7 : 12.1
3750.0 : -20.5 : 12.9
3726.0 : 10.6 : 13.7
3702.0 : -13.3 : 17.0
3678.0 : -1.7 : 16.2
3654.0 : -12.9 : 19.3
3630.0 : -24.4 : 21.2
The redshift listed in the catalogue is 0.610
